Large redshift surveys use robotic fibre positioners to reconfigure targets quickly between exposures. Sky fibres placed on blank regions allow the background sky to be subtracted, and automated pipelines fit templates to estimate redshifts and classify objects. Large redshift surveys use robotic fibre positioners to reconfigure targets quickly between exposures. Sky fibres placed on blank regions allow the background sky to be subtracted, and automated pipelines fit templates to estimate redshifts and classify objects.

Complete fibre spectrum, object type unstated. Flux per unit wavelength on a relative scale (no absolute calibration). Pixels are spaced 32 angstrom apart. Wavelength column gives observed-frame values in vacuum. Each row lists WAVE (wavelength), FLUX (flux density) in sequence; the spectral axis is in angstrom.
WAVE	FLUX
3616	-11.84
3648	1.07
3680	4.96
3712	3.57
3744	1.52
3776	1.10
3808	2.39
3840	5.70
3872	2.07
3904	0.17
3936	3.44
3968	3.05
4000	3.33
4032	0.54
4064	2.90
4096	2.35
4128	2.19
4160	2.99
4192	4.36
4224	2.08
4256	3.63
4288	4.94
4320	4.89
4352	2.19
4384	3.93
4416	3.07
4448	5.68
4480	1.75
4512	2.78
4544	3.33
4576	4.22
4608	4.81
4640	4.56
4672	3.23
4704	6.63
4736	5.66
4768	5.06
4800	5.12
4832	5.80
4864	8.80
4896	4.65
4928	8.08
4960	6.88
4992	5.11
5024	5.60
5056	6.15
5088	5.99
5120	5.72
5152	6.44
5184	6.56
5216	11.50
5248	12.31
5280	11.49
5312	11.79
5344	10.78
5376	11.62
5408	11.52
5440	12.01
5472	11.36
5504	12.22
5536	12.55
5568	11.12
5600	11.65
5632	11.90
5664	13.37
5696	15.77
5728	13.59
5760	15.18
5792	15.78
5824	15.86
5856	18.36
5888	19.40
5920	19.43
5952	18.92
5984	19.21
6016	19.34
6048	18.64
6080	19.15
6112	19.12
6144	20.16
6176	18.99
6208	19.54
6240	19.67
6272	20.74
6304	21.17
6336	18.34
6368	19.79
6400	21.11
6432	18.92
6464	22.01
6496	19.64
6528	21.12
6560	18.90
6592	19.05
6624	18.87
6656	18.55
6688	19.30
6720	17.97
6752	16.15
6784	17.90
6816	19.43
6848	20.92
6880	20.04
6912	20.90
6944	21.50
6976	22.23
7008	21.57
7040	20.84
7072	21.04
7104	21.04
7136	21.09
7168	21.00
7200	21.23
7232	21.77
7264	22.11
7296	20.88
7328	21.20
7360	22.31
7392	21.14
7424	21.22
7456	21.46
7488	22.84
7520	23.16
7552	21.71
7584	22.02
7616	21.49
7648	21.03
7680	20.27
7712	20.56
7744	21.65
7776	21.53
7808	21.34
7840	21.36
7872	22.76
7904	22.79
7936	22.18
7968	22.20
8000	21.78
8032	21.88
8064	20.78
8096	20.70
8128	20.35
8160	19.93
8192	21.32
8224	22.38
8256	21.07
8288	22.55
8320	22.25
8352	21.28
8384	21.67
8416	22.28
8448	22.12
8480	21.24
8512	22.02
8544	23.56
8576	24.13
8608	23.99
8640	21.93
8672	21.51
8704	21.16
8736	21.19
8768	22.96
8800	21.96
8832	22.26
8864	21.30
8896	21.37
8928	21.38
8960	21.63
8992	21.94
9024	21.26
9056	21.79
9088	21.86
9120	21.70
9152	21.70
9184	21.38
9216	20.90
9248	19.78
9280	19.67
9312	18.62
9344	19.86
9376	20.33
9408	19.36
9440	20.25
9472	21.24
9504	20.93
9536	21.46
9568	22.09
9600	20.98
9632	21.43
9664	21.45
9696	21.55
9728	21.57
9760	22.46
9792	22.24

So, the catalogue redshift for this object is 0.30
